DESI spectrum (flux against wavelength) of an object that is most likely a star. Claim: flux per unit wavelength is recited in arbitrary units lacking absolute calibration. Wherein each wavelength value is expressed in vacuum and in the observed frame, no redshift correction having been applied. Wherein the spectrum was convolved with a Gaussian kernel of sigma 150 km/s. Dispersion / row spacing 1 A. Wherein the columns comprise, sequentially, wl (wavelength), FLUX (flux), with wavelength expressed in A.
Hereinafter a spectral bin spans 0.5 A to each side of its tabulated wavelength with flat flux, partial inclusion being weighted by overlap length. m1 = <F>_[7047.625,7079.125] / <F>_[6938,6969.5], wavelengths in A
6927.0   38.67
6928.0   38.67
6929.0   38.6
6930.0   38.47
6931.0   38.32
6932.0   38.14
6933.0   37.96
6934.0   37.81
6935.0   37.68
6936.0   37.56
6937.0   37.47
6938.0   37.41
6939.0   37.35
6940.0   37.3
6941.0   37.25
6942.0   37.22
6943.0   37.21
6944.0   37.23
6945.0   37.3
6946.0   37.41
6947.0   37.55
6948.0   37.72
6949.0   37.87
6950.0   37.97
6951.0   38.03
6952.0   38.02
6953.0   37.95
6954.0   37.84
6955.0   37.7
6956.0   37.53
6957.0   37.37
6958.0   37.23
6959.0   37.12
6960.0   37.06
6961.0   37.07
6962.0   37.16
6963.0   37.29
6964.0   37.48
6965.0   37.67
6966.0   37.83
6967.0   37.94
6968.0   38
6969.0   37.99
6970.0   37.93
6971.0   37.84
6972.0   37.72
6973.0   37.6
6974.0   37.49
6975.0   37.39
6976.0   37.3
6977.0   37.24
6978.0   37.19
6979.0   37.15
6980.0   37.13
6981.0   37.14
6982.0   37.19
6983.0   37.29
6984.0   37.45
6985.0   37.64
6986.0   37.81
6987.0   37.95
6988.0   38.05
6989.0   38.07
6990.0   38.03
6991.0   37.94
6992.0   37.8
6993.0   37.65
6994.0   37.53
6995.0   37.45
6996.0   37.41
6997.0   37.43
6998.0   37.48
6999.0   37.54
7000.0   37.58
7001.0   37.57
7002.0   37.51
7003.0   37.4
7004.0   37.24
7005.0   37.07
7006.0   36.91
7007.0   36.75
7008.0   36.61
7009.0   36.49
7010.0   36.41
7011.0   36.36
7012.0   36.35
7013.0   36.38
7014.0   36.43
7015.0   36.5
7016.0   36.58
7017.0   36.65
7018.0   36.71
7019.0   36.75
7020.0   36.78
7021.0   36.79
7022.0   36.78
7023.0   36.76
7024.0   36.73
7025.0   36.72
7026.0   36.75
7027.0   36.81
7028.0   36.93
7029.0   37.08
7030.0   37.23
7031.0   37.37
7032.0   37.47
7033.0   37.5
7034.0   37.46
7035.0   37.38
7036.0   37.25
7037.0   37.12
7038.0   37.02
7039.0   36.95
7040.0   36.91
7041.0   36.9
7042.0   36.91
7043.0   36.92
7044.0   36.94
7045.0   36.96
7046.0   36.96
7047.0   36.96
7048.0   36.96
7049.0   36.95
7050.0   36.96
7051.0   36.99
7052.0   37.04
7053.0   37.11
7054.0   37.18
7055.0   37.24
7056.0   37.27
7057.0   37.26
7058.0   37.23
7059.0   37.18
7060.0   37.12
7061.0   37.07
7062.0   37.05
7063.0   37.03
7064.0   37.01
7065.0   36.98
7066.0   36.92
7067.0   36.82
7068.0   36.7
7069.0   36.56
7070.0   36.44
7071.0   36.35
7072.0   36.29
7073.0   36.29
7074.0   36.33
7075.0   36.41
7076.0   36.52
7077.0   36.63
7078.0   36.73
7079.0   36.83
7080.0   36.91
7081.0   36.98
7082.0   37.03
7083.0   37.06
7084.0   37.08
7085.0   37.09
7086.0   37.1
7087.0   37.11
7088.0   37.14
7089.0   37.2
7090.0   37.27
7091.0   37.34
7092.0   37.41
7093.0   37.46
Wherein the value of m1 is 0.98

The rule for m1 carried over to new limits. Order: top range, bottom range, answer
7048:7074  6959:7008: 0.98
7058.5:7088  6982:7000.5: 0.98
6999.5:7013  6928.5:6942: 0.98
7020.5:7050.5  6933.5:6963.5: 0.99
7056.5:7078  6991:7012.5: 0.99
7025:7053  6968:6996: 0.99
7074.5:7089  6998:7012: 1.00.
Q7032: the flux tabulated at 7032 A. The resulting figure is 37.47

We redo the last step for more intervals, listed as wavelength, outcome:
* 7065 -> 36.98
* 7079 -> 36.83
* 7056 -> 37.27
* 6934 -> 37.81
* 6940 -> 37.3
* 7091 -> 37.34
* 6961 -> 37.07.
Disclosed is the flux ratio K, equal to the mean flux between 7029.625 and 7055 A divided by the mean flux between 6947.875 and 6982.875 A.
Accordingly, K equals 0.99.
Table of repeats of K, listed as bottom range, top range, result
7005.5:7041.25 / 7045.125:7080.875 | 1.00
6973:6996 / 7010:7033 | 0.98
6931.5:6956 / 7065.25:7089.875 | 0.98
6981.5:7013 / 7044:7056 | 0.99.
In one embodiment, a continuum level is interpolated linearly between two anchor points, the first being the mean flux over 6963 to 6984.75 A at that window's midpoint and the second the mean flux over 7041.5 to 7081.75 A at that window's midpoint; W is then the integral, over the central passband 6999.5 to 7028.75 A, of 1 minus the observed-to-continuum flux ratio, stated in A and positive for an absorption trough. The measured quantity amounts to 0.33 A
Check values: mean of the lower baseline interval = 37.5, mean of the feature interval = 36.8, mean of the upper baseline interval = 36.9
